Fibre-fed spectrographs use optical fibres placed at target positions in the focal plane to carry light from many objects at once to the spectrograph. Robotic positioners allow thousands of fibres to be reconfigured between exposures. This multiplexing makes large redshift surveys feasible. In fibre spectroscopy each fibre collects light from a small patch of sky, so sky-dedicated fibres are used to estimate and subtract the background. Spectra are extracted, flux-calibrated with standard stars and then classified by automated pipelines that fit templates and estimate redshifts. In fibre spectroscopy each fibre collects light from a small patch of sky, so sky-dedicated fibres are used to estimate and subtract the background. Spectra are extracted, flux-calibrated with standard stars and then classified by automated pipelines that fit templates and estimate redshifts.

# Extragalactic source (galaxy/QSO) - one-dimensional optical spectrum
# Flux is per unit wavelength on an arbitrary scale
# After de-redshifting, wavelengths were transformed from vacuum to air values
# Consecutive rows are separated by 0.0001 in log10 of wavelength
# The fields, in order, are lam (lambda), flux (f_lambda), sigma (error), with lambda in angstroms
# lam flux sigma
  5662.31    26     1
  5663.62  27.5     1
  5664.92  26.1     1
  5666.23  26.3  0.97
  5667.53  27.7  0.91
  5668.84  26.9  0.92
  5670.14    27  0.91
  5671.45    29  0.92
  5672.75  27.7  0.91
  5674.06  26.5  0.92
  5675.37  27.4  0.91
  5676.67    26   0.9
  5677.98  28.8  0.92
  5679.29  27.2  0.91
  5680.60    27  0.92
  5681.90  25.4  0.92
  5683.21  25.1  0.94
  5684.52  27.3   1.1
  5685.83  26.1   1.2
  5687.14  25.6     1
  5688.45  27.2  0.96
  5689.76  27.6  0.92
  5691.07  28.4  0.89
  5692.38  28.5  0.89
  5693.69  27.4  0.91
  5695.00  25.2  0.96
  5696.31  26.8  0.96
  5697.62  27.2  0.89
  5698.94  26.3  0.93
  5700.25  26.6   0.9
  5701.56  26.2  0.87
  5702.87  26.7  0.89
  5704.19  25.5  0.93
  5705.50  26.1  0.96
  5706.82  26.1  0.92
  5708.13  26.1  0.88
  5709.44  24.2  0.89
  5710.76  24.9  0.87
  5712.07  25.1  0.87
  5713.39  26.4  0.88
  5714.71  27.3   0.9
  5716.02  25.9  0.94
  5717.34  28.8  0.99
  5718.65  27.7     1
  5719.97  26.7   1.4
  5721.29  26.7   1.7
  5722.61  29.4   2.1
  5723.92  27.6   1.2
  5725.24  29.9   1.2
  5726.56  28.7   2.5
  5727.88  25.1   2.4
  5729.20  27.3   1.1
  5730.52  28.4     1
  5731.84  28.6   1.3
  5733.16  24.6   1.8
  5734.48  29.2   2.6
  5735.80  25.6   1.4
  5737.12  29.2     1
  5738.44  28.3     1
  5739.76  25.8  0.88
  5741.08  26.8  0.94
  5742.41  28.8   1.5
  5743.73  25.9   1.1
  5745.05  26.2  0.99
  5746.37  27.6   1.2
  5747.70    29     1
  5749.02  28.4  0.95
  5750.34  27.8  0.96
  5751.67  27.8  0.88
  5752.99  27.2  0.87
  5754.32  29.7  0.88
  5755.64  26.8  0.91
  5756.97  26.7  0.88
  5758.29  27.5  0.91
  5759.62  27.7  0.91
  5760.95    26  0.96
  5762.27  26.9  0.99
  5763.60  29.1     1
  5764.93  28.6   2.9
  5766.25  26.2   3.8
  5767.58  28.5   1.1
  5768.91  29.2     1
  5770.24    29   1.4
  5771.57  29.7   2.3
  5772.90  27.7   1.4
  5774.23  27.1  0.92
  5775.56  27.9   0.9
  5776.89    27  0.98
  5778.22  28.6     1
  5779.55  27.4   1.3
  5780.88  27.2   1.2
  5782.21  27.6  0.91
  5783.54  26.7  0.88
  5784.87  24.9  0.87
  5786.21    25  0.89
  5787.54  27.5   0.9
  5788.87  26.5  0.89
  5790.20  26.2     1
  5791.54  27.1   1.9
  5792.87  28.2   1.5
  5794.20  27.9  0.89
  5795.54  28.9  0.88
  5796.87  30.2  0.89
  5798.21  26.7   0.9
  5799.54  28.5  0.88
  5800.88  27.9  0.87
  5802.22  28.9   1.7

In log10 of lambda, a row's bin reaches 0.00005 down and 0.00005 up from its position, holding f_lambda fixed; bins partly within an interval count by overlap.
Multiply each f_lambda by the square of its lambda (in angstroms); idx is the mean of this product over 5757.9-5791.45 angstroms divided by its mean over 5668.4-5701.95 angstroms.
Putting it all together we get 1.05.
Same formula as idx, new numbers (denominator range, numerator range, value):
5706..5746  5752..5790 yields 1.03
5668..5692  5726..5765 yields 1.04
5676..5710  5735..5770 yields 1.06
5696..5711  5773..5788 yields 1.06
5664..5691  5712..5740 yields 1.04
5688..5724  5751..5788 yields 1.05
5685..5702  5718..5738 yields 1.04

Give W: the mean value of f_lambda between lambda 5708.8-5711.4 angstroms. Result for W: 24.5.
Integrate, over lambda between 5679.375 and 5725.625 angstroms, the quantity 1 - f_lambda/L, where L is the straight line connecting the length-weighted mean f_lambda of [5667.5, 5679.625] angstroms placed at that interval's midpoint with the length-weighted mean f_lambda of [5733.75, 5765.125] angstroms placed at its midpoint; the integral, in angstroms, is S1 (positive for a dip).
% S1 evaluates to 1.3 angstroms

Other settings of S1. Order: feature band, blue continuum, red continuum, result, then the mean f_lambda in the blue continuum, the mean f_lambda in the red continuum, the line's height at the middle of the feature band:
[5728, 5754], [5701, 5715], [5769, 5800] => -0.9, 25.8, 27.6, 26.6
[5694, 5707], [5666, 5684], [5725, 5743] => 0.4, 27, 27.5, 27.2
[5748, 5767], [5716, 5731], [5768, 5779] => 0.3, 27.7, 28.3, 28.1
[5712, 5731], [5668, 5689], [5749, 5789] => -0.2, 26.9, 27.5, 27.2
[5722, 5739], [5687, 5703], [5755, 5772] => -0.3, 27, 27.8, 27.4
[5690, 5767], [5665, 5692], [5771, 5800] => 0.2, 27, 27.5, 27.2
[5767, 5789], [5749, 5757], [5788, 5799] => 0.2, 27.8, 27.7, 27.8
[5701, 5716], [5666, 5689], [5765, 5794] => 0.7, 26.9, 27.4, 27.1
